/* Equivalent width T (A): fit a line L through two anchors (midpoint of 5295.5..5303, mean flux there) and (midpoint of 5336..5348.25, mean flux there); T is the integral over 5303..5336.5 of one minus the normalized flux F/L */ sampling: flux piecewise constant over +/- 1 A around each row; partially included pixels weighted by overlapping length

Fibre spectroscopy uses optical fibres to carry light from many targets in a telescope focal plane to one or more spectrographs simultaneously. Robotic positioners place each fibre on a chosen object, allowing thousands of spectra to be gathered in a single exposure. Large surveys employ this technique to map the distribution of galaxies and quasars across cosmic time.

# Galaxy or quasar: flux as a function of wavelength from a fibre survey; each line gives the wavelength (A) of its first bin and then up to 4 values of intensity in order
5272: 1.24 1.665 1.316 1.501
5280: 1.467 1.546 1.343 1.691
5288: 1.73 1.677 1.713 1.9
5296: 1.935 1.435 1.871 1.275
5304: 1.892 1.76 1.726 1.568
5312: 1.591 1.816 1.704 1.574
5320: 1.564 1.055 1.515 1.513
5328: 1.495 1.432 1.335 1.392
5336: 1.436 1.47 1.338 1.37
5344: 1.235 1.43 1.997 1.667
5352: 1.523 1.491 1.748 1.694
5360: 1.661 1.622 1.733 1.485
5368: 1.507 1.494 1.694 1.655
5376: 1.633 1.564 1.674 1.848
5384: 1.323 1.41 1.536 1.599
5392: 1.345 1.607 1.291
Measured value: -0.5 A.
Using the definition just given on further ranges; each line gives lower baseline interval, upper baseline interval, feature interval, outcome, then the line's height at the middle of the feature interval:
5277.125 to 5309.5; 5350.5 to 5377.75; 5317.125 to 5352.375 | 3.6 A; 1.63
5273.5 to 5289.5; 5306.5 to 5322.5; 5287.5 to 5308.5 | -2.1 A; 1.56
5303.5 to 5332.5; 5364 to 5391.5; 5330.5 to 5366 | 0.8 A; 1.57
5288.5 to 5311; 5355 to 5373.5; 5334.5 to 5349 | 1.7 A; 1.65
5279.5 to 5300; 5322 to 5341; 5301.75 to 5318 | -1.5 A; 1.54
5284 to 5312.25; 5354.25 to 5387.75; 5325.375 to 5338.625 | 1.7 A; 1.65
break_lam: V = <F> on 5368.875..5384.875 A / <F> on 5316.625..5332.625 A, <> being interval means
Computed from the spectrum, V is 1.1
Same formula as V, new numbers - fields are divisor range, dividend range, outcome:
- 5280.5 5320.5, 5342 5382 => 0.96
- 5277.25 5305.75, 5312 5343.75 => 0.89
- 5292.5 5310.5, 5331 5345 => 0.80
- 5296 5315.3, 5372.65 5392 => 0.94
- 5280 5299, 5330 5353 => 0.89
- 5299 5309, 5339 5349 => 0.86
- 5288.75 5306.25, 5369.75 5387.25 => 0.93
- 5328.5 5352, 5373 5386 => 1.09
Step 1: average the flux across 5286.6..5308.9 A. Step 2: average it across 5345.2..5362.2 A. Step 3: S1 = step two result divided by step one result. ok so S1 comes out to 0.96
